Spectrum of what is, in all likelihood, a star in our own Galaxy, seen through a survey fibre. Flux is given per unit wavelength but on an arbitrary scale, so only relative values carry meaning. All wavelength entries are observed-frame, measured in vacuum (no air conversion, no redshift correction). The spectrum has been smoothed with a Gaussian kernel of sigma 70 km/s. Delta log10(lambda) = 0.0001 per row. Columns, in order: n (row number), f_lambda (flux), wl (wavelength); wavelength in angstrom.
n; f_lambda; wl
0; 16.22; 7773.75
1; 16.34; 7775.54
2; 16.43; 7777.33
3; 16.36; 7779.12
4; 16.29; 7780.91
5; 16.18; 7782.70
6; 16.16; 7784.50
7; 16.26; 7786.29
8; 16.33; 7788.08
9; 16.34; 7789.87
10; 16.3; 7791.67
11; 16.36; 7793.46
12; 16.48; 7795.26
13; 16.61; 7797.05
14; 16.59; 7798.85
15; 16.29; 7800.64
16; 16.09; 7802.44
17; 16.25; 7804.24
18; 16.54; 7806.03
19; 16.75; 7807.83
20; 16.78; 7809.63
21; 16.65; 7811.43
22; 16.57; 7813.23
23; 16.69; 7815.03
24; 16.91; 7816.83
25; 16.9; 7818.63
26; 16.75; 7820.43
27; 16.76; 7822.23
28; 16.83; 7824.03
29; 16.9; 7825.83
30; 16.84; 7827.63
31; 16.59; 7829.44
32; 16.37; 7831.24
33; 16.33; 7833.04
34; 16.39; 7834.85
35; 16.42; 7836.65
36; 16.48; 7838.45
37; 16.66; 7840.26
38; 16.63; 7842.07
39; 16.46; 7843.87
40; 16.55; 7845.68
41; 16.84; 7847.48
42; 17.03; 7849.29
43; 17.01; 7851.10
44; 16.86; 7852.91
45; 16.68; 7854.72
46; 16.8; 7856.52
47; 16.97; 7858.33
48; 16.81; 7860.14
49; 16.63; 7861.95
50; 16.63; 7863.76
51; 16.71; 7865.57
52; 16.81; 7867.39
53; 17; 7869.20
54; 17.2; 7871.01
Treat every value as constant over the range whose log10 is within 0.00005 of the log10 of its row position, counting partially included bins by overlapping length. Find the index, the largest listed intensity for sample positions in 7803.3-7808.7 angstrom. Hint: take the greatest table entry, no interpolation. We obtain 16.75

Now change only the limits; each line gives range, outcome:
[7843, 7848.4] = 16.84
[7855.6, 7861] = 16.97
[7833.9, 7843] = 16.66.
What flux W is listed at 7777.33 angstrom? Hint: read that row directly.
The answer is 16.43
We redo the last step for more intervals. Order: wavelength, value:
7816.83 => 16.91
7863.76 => 16.63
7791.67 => 16.3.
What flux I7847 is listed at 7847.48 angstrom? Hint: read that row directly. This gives 16.84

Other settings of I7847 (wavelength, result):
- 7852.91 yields 16.86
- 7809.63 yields 16.78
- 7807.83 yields 16.75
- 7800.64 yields 16.29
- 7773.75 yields 16.22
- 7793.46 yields 16.36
